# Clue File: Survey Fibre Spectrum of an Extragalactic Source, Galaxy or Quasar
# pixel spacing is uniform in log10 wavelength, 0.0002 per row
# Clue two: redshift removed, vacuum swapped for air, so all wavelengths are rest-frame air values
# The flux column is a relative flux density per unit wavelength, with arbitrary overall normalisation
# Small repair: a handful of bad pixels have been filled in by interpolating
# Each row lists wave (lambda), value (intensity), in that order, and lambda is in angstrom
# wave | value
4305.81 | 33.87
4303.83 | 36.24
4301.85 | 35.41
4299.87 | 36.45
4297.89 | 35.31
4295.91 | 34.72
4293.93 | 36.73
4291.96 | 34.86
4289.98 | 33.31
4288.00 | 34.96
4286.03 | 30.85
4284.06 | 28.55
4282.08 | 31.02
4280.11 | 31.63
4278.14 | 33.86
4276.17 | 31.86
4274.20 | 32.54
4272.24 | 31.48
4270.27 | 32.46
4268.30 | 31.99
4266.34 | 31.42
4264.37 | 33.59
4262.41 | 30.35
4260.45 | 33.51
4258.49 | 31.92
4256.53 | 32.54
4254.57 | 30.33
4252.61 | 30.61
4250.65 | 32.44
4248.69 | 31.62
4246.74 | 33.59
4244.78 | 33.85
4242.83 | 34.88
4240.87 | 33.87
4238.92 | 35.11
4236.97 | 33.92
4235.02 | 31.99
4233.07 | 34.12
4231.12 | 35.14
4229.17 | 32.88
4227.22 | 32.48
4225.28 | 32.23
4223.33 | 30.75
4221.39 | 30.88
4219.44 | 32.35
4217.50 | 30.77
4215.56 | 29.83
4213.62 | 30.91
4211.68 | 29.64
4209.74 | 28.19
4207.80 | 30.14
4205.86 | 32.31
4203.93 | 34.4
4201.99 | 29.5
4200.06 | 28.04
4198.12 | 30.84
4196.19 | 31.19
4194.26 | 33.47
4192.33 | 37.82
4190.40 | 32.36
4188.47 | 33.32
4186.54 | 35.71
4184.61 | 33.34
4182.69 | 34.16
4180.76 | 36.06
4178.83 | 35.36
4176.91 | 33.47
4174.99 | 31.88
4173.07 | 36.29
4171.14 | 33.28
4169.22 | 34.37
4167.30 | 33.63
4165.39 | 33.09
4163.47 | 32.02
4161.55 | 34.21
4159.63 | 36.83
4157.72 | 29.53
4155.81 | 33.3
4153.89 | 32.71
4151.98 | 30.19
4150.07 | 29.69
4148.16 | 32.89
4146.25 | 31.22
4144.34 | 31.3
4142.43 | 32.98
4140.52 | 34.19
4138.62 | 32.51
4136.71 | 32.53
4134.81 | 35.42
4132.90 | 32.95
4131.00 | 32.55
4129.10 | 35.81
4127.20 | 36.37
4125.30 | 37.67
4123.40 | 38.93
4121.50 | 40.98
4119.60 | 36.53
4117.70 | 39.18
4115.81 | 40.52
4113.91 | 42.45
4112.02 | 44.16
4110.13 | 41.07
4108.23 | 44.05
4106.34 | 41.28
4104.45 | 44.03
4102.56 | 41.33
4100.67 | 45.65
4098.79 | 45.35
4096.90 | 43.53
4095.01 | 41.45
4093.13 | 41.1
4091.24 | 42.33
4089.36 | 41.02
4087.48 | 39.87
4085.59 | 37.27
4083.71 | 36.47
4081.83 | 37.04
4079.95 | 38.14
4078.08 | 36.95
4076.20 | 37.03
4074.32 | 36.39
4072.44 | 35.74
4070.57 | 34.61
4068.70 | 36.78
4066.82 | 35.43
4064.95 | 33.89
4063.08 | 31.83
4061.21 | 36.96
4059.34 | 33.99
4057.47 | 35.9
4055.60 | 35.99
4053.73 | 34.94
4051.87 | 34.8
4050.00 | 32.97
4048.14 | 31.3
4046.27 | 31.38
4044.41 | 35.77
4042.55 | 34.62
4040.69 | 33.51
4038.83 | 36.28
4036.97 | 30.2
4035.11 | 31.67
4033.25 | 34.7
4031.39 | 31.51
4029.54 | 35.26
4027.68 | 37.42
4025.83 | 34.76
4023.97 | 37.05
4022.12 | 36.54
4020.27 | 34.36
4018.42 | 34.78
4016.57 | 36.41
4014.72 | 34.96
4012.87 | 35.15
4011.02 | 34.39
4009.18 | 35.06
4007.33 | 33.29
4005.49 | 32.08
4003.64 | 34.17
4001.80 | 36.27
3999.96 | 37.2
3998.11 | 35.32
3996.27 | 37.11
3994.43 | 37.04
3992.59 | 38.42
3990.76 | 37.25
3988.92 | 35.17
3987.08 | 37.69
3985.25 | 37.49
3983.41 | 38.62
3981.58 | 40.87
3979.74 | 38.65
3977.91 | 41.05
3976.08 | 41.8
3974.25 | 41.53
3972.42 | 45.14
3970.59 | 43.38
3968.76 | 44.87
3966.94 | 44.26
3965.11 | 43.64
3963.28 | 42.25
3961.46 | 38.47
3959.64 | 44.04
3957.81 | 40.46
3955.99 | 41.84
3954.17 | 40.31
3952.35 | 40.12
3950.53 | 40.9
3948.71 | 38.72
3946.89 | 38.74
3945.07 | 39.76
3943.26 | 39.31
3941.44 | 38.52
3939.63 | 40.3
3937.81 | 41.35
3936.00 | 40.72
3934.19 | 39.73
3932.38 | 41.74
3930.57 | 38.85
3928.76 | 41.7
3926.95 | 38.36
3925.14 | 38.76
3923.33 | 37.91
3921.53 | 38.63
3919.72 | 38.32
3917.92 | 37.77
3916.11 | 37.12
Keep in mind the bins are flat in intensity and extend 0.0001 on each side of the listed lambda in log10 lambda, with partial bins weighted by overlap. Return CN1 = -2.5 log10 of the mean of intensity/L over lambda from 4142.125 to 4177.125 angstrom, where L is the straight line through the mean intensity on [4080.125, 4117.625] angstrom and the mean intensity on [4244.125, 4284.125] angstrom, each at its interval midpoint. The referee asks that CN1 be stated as 0.16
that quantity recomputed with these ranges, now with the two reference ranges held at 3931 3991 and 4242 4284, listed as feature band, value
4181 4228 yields 0.06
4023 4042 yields 0.13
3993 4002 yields 0.08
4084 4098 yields -0.11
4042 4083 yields 0.08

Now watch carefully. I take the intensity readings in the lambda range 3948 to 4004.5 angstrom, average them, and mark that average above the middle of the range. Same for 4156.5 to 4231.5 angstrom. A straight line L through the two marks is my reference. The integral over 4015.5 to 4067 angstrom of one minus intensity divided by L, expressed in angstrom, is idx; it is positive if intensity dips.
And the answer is 4.4 angstrom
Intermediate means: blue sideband 39.8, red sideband 32.6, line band 34.4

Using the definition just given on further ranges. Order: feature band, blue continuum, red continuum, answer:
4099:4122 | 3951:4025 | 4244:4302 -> -3.8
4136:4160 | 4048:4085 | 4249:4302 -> 1.5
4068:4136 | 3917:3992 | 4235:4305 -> -4.3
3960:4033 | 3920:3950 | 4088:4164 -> 2.1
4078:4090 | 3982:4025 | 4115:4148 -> -0.9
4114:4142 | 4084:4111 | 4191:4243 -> 2.3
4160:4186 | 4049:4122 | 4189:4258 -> 0.4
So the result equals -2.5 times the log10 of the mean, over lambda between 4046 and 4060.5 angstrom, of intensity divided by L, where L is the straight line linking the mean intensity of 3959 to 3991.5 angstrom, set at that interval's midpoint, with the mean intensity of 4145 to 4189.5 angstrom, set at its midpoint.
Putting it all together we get 0.11 mag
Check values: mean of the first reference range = 40.9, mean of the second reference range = 33.3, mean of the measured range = 34.1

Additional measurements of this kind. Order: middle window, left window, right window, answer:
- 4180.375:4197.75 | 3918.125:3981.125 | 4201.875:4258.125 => -0.02 mag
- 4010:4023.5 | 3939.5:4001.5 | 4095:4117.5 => 0.16 mag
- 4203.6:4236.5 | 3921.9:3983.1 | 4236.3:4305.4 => 0.09 mag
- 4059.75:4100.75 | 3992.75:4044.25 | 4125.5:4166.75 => -0.13 mag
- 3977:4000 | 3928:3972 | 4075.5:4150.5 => 0.07 mag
